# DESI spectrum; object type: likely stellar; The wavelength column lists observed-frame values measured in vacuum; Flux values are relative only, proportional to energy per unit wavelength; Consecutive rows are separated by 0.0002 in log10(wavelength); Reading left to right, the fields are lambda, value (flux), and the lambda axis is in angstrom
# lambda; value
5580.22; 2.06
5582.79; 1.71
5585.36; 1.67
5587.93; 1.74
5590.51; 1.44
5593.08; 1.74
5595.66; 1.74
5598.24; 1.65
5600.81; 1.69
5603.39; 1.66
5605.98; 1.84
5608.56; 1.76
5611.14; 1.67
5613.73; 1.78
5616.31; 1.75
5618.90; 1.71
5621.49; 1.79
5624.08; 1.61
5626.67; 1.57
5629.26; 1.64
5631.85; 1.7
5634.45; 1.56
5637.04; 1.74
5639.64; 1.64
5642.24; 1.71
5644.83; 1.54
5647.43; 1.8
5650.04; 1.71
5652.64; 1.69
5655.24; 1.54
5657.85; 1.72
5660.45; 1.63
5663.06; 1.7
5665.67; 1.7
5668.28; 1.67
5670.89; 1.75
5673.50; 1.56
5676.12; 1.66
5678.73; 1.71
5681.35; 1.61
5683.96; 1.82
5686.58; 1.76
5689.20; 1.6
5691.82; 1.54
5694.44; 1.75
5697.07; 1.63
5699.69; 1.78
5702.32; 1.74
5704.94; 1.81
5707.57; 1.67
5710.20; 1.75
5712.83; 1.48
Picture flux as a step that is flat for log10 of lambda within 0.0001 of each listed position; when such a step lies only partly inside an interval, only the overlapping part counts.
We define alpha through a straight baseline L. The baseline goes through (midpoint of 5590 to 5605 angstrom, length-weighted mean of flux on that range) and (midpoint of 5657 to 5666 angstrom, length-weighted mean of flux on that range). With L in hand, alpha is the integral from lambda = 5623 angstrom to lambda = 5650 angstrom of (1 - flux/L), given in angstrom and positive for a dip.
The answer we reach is 0.4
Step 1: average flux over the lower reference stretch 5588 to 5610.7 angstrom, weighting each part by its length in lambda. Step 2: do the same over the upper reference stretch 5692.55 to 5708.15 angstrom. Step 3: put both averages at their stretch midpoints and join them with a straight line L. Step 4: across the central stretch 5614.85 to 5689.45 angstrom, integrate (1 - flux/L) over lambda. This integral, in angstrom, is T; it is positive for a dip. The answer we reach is 1.4 angstrom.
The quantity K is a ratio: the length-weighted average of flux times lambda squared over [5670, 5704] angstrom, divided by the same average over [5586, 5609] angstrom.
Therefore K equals 1.0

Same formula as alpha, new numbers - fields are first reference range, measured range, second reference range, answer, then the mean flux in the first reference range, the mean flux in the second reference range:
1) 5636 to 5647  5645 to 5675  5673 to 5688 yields 0.1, 1.67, 1.69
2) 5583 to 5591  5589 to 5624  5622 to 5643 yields -1.2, 1.65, 1.65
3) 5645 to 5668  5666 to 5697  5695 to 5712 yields 0.5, 1.68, 1.72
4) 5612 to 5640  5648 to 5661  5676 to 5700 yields 0.1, 1.68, 1.68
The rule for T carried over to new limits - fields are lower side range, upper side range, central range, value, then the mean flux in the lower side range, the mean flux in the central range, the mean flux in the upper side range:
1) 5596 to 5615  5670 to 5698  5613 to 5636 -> 0.4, 1.72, 1.68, 1.67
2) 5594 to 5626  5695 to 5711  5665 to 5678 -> 0.4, 1.72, 1.67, 1.73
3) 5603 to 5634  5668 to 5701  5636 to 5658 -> 0.3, 1.7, 1.67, 1.68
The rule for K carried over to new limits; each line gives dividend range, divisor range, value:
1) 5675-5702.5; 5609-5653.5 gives 1.02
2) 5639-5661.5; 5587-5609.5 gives 1.00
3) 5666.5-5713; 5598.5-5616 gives 1.00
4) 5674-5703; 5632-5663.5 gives 1.03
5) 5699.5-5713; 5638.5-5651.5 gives 1.04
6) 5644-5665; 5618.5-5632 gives 1.01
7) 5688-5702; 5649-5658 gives 1.02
